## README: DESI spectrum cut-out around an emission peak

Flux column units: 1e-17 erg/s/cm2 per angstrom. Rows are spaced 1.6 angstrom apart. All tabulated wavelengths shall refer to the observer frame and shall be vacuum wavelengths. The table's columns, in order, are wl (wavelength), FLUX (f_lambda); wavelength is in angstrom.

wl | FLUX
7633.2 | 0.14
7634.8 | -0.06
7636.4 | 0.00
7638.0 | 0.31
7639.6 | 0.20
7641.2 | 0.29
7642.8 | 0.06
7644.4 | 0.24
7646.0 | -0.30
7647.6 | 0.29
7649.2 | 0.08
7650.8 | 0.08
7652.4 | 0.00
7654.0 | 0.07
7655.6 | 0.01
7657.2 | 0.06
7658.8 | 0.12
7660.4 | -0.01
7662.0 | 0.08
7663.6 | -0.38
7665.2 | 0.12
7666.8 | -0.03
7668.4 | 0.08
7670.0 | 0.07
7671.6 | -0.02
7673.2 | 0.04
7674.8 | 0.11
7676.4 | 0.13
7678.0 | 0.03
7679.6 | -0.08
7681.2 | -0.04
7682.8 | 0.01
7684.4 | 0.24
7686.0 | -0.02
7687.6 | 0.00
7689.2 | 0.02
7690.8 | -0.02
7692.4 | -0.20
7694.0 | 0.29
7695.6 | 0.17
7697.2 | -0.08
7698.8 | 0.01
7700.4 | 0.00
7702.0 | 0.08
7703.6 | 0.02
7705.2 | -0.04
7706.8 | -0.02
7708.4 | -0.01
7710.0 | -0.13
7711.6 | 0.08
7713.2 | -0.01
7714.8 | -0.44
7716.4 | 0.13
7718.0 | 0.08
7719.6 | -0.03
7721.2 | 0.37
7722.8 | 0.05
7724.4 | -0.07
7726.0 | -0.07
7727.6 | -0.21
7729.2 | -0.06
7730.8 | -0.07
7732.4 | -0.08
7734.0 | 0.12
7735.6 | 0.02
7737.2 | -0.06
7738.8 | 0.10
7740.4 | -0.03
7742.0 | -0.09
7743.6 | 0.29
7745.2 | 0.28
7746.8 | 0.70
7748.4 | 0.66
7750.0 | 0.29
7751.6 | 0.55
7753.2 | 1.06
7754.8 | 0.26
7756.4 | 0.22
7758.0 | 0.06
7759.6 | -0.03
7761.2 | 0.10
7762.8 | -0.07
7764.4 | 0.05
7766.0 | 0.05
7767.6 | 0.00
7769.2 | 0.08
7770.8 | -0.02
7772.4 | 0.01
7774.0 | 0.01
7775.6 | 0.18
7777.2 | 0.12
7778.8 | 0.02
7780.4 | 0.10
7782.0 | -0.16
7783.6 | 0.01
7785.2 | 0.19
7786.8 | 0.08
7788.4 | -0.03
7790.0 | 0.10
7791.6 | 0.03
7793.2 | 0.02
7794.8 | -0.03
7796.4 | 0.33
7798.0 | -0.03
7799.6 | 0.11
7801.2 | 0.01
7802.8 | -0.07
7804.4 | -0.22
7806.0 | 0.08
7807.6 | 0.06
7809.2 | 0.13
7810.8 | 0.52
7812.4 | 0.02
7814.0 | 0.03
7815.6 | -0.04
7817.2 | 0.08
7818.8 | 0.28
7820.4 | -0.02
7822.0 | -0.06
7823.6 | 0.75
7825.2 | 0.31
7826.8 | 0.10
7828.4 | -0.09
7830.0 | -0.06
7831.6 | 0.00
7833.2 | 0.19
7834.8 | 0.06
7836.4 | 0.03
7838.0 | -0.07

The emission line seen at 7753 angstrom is [O II]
